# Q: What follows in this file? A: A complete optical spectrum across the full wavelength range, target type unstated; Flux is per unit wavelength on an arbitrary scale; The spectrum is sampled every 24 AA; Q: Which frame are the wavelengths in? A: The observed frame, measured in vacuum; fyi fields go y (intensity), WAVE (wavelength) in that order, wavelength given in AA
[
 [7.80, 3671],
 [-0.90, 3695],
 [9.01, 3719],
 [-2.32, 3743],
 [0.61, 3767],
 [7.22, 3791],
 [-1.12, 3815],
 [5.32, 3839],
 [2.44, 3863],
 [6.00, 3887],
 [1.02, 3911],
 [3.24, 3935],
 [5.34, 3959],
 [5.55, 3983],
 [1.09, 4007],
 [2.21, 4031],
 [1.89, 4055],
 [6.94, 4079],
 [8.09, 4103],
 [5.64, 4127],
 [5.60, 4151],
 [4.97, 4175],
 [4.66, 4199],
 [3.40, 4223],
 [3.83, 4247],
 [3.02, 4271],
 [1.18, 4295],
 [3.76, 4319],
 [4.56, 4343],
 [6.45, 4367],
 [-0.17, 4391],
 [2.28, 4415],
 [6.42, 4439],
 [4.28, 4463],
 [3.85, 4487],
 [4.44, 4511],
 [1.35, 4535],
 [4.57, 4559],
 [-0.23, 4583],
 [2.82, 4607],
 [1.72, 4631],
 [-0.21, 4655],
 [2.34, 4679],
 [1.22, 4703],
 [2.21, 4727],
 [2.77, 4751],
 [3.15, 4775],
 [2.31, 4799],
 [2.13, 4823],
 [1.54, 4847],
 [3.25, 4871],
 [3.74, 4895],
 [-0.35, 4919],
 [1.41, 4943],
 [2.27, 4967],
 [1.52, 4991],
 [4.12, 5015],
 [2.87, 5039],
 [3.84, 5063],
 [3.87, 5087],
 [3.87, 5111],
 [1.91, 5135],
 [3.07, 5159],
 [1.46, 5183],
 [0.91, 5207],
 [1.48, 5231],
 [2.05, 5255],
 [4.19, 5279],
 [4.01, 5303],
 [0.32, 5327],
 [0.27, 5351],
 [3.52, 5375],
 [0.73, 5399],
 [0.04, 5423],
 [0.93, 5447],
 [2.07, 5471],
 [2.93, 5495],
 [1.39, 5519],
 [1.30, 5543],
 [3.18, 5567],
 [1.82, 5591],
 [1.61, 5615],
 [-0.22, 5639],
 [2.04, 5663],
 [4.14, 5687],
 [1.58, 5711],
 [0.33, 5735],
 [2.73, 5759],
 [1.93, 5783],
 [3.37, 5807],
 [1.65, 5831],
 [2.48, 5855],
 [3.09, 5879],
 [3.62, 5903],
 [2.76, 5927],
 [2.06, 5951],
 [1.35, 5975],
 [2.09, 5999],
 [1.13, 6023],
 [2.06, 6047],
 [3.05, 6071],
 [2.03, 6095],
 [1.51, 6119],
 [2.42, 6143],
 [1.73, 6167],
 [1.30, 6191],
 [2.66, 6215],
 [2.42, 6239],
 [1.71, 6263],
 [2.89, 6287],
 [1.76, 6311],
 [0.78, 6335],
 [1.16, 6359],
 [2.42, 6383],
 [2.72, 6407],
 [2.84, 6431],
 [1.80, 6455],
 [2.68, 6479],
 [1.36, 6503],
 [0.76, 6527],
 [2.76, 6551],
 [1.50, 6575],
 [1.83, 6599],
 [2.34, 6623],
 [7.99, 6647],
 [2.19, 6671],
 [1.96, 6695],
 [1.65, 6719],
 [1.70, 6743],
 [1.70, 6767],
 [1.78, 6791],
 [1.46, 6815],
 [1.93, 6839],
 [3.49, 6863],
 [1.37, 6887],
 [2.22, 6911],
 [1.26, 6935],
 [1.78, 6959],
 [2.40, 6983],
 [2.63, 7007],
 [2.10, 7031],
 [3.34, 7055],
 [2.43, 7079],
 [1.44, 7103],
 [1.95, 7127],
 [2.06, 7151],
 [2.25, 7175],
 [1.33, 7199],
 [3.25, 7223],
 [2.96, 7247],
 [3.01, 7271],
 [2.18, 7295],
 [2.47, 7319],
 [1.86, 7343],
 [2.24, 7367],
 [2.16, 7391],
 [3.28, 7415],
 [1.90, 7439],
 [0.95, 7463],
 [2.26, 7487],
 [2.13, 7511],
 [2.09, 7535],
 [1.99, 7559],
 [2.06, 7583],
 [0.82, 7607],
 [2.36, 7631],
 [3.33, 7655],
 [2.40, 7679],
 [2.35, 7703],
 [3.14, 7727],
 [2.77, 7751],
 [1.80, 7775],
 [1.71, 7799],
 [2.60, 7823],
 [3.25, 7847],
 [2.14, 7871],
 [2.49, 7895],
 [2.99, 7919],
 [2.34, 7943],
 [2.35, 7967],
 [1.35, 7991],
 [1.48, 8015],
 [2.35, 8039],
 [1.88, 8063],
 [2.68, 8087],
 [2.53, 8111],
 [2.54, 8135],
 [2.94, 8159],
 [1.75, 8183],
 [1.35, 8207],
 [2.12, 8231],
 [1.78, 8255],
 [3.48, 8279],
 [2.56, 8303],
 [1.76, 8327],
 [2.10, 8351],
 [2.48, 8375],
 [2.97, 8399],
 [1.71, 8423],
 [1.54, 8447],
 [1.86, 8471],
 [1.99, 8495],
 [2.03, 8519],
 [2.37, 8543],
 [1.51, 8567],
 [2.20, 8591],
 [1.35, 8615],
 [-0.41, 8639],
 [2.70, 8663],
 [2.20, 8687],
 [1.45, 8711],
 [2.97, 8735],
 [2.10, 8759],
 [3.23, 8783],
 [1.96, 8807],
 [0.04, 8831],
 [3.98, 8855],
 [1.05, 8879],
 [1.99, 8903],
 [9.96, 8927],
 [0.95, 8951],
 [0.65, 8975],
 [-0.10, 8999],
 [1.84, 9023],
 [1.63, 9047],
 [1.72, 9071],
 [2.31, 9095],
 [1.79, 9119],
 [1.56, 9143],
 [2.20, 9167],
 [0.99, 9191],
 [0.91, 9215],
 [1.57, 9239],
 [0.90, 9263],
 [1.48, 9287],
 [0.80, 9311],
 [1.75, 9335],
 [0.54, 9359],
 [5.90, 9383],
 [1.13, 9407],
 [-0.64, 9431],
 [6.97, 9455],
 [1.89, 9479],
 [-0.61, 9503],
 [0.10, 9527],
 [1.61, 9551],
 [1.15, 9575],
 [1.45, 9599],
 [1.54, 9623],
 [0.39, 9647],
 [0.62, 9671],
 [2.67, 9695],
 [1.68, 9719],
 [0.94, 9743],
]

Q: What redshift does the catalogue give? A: 0.78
